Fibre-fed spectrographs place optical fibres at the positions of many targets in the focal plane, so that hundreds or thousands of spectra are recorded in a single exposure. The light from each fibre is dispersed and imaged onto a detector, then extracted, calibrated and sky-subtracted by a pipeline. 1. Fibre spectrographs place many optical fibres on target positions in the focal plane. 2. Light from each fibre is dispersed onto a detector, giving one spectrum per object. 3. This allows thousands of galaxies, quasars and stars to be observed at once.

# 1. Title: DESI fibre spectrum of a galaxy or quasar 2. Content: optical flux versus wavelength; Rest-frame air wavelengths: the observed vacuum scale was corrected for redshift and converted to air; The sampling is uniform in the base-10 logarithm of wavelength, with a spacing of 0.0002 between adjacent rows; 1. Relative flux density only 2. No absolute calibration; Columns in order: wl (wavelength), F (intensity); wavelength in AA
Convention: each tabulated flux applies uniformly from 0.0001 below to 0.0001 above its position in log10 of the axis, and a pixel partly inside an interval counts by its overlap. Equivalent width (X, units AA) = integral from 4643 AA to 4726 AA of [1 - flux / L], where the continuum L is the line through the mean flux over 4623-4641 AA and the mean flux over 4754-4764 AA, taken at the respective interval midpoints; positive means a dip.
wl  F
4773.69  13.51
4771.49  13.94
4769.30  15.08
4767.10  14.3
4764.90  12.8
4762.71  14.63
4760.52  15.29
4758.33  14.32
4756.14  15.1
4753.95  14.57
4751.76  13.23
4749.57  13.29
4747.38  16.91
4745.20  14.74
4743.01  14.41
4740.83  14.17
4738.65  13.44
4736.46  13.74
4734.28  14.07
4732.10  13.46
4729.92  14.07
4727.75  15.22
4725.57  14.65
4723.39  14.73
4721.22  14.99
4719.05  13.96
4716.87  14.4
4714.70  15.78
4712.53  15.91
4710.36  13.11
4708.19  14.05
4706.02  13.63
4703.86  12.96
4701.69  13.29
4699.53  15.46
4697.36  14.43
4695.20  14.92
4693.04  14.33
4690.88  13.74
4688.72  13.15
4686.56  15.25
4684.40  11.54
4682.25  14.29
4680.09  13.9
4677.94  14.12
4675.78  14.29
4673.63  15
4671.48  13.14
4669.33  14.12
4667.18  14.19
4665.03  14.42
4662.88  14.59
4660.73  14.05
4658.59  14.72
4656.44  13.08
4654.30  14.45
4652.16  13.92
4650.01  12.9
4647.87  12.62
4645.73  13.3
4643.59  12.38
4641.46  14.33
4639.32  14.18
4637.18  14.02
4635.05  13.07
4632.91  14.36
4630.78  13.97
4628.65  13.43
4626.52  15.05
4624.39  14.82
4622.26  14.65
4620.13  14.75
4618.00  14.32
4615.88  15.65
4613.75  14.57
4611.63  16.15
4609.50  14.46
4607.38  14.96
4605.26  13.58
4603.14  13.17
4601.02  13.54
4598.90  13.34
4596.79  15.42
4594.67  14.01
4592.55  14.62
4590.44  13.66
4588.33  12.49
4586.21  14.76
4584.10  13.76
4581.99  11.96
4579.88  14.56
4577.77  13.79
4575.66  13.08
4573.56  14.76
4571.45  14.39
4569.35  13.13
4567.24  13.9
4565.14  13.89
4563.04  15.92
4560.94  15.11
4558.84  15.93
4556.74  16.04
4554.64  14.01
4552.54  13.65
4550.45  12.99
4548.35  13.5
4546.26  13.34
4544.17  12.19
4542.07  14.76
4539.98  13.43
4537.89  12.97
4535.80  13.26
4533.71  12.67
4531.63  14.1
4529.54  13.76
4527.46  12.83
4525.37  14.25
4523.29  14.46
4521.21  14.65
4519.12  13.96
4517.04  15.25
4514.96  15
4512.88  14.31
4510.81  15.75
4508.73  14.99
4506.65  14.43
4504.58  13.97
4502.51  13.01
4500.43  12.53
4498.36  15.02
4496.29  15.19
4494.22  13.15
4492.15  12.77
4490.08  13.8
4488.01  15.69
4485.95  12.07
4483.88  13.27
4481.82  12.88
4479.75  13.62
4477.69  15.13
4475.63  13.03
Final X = 2.0 AA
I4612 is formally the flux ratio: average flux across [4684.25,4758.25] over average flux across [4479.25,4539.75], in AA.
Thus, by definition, 1.03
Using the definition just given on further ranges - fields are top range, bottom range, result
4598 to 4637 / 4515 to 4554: 1.05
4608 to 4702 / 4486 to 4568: 1.00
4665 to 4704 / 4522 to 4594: 1.01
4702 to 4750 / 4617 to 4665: 1.03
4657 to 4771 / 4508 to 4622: 1.01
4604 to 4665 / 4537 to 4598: 1.01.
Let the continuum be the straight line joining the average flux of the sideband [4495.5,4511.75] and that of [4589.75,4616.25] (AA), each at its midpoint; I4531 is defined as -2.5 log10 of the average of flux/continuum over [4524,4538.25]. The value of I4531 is 0.07 mag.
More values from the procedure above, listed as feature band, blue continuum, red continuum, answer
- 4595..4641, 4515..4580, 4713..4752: -0.012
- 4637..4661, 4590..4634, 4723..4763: 0.060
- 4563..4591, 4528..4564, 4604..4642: 0.029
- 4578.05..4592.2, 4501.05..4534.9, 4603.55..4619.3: 0.076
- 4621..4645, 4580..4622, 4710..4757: 0.018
